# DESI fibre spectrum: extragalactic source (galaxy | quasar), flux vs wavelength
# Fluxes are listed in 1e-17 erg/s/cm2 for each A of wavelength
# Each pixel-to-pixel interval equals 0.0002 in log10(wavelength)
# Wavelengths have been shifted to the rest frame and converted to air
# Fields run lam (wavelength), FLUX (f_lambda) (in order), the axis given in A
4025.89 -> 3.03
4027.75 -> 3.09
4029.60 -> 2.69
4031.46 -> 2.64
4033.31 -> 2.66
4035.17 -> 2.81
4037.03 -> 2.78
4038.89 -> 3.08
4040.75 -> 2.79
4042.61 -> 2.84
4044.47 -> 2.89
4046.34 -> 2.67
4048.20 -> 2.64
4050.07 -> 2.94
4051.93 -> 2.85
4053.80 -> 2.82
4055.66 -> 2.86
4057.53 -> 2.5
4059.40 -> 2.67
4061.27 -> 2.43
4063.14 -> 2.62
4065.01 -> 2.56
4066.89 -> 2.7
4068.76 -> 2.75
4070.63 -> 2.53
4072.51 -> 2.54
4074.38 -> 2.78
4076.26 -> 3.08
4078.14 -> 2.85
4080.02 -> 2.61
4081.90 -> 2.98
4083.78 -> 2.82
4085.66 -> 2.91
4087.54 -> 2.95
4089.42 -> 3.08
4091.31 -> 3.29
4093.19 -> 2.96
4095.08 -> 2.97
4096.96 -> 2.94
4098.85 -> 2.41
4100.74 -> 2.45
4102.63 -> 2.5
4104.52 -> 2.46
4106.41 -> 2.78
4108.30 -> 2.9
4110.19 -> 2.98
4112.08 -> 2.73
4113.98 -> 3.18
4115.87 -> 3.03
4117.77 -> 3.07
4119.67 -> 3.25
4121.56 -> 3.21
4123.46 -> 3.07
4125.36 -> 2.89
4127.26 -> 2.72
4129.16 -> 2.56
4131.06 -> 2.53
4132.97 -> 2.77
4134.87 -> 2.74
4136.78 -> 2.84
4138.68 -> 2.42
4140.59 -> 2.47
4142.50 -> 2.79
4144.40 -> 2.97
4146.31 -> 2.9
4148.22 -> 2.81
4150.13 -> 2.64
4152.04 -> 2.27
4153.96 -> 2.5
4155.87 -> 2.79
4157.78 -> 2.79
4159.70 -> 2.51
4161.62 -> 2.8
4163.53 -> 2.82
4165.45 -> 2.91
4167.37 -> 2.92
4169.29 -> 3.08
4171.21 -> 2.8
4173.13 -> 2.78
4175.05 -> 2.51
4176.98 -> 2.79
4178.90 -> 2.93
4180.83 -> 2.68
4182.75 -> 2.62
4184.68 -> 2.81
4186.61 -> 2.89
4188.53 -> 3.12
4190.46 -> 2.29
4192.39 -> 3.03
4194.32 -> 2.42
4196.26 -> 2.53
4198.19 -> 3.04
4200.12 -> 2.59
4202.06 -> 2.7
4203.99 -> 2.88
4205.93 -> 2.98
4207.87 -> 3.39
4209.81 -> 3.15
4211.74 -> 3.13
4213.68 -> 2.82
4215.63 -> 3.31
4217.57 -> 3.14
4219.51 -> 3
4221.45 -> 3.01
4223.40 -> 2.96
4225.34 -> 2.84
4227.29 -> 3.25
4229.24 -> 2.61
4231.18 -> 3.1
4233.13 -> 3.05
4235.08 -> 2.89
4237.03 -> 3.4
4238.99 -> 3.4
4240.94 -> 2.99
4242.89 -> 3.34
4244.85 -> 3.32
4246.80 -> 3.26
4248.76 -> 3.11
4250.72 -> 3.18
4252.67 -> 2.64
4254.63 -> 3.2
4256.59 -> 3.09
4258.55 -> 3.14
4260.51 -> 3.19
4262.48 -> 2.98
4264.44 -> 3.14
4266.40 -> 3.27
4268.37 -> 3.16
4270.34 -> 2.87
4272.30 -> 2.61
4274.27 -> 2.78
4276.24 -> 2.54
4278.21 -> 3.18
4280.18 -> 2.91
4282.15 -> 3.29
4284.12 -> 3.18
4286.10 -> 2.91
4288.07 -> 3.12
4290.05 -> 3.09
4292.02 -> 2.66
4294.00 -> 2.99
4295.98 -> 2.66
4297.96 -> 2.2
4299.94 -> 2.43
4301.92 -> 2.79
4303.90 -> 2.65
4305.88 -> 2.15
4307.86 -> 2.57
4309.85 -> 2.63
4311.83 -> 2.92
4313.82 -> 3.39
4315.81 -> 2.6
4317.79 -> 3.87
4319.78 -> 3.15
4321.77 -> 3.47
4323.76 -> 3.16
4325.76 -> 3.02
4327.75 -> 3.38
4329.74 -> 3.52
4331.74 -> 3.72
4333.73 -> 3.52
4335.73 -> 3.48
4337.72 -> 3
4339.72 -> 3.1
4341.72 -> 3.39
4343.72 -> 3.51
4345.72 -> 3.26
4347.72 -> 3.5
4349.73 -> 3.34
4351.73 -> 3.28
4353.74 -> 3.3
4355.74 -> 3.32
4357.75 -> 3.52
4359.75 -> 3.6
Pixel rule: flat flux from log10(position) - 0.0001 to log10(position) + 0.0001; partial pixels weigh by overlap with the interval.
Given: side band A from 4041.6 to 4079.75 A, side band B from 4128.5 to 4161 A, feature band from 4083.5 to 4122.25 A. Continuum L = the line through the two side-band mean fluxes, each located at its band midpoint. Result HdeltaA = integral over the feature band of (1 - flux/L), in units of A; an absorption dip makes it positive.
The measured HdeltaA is -2.9 A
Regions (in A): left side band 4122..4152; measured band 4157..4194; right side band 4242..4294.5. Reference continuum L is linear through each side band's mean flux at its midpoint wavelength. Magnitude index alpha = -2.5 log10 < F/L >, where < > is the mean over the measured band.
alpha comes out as 0.01 mag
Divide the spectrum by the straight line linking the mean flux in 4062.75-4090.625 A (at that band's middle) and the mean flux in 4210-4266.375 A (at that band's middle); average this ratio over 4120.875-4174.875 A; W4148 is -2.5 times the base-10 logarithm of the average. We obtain 0.06 mag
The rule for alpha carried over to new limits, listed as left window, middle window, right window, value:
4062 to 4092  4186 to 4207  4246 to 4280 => 0.06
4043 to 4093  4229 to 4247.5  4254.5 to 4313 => -0.11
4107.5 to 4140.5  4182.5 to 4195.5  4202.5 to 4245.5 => 0.10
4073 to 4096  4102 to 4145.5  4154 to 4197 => 0.01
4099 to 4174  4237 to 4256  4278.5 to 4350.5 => -0.07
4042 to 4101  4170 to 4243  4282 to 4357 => 0.01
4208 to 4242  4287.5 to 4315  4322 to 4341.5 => 0.19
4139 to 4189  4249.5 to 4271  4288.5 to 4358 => -0.04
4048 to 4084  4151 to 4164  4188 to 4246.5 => 0.10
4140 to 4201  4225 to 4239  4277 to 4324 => -0.08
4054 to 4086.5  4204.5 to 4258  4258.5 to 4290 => -0.05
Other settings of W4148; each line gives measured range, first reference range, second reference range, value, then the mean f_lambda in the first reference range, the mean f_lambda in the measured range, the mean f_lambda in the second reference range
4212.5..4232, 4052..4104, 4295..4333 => -0.043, 2.76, 3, 2.97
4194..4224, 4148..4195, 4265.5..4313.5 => -0.070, 2.74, 2.95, 2.82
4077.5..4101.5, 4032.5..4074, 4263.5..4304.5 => -0.045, 2.72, 2.87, 2.88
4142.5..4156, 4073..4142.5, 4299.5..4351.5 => 0.076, 2.84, 2.7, 3.15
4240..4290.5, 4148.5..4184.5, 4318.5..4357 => 0.009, 2.73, 3.06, 3.34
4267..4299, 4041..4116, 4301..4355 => 0.079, 2.78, 2.89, 3.18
